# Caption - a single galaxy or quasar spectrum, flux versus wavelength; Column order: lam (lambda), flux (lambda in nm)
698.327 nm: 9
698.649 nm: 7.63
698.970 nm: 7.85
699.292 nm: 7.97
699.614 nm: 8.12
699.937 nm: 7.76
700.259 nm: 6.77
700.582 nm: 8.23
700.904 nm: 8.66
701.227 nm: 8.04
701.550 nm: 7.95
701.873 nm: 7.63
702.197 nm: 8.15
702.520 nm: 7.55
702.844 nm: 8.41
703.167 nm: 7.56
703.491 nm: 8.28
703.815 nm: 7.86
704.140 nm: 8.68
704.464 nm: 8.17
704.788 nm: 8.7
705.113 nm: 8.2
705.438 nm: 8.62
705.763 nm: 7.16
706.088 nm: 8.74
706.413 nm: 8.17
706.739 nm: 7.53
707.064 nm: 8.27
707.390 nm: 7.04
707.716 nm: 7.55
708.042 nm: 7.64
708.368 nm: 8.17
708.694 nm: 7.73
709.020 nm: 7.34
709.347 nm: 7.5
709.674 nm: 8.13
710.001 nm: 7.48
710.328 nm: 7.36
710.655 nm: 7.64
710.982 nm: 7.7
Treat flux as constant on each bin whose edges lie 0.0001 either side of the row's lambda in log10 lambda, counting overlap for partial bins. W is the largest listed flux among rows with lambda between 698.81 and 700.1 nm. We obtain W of 8.12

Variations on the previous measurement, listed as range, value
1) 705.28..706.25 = 8.74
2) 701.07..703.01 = 8.41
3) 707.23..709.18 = 8.17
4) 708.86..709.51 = 7.5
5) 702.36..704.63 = 8.68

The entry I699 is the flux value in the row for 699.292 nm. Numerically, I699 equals 7.97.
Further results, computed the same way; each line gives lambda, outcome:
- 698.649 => 7.63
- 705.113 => 8.2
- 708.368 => 8.17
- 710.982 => 7.7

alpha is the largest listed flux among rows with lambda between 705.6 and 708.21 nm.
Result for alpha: 8.74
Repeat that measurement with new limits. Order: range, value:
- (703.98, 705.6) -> 8.7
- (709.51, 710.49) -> 8.13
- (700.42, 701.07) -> 8.66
